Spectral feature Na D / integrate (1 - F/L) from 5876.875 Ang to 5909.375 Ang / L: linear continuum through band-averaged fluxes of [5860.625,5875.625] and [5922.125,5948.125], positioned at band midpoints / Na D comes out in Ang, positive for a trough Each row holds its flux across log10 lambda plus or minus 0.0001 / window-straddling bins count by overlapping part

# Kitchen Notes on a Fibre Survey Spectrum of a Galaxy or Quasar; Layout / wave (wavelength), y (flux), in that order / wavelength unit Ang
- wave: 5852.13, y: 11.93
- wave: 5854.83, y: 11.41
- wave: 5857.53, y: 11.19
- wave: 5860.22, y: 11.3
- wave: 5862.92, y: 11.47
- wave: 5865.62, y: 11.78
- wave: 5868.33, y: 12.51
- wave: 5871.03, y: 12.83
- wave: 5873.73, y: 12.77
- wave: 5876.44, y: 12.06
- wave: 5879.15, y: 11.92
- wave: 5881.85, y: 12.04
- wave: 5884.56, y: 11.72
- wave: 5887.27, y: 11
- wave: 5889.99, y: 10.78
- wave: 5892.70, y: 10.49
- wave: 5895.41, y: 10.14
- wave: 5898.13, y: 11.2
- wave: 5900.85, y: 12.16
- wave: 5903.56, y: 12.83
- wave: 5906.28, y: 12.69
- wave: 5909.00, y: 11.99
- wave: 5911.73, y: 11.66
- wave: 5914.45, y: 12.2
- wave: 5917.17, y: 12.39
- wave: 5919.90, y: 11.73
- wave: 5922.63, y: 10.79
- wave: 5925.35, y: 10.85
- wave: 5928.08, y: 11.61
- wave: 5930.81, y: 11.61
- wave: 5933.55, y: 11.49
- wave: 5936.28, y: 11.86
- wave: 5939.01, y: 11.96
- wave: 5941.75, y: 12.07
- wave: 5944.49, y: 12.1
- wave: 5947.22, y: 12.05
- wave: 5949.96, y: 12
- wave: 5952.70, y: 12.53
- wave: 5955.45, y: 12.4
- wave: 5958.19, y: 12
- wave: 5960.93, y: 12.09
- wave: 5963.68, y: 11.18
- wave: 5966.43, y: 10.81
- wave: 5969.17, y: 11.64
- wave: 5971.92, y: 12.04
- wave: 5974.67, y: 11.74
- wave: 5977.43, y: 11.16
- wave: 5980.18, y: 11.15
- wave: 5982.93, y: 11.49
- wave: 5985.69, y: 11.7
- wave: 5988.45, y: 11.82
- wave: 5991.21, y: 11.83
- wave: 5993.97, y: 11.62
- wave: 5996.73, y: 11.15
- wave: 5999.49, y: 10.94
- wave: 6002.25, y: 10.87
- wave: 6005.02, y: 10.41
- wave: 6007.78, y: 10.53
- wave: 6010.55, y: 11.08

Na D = 1.1 Ang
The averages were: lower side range 12.2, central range 11.6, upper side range 11.7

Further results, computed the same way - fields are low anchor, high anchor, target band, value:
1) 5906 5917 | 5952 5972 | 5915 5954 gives 0.55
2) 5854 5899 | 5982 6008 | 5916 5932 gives -0.05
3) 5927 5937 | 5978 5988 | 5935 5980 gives -1.13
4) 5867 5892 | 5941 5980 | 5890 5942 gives 1.03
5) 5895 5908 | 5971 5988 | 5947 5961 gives -0.63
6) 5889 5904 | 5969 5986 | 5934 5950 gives -0.83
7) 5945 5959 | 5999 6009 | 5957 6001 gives -0.46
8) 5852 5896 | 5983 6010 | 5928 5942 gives -0.41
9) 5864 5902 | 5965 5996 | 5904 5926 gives -0.45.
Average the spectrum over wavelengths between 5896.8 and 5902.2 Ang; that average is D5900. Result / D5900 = 11.7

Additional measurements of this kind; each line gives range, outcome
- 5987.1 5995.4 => 11.8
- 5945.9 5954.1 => 12.2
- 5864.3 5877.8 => 12.4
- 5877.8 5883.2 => 12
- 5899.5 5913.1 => 12.3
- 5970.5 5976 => 11.9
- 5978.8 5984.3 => 11.3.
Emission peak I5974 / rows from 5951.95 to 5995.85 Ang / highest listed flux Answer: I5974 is 12.53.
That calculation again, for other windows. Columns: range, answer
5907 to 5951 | 12.39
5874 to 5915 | 12.83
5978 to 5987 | 11.7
